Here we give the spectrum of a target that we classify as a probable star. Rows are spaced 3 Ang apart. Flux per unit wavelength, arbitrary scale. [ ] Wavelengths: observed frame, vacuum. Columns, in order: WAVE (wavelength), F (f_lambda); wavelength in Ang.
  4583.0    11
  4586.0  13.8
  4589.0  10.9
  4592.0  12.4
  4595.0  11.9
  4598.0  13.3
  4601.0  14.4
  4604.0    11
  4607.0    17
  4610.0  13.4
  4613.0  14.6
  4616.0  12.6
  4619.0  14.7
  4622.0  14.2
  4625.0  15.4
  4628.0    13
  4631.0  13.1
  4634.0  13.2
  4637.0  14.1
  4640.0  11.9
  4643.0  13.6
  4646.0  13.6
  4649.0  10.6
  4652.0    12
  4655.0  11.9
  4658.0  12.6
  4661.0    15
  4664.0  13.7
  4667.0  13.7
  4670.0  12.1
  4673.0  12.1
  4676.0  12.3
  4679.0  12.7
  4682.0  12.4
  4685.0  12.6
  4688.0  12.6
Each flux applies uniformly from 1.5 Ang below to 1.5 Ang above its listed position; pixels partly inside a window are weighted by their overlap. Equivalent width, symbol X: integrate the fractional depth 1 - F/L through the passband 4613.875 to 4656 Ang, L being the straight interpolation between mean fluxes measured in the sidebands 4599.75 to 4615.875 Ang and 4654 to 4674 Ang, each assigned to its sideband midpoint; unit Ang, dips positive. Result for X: 1.1 Ang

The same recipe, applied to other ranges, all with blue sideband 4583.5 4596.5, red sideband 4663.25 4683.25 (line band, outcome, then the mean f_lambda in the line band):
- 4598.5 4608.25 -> -1.4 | 14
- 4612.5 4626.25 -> -2.1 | 14.3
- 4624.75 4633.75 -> -0.8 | 13.5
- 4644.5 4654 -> 0.4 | 12.1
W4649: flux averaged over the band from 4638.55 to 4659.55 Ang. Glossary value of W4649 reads 12.3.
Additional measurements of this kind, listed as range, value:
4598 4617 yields 13.8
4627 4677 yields 12.9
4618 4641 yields 13.7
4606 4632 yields 14.2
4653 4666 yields 13.3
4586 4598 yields 12.2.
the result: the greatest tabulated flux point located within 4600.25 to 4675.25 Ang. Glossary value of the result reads 17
